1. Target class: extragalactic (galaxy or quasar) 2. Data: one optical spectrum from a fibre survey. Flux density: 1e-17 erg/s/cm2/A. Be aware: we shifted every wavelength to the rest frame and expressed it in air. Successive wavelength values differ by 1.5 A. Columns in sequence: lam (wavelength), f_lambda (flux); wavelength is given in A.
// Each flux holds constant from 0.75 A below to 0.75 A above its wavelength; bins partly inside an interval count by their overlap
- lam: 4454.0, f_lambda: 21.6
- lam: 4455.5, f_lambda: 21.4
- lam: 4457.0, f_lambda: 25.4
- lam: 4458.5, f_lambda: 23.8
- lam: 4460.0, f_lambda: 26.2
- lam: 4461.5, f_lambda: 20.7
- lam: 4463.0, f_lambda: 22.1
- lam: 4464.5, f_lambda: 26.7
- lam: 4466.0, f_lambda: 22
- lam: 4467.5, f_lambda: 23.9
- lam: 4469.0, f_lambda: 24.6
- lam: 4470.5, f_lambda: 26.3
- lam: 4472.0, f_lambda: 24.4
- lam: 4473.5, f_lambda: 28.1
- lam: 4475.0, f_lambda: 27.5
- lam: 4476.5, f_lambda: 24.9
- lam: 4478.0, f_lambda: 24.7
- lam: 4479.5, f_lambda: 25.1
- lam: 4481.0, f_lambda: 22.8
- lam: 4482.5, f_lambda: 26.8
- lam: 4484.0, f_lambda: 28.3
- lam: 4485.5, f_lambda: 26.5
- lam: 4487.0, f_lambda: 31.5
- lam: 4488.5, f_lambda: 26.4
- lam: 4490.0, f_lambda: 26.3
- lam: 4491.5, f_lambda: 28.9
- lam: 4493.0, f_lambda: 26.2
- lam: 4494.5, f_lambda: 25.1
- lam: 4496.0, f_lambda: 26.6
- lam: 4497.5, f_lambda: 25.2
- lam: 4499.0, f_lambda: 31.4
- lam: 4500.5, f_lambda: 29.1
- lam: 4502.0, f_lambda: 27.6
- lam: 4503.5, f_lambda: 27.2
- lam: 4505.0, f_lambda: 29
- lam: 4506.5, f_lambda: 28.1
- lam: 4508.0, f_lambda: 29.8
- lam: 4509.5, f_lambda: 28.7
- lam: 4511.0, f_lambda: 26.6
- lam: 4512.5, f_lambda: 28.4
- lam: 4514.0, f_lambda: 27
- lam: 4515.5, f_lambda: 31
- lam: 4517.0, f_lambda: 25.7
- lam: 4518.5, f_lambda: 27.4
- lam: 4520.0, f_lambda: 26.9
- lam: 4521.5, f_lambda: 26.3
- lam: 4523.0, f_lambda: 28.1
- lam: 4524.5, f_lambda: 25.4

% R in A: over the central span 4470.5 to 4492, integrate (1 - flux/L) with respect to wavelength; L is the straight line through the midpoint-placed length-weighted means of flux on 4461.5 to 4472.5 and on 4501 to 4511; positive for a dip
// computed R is -0.8 A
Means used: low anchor 24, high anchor 28.3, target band 26.5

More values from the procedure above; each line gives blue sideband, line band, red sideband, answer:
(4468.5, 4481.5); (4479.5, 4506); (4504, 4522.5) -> -0.7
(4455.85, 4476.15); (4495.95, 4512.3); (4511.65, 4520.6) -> -0.7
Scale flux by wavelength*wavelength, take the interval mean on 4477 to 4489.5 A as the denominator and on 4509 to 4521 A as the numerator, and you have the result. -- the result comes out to 1.06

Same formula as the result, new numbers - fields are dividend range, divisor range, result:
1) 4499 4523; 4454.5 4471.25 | 1.20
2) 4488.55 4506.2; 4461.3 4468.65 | 1.19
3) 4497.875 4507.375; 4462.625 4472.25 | 1.19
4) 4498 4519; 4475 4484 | 1.13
